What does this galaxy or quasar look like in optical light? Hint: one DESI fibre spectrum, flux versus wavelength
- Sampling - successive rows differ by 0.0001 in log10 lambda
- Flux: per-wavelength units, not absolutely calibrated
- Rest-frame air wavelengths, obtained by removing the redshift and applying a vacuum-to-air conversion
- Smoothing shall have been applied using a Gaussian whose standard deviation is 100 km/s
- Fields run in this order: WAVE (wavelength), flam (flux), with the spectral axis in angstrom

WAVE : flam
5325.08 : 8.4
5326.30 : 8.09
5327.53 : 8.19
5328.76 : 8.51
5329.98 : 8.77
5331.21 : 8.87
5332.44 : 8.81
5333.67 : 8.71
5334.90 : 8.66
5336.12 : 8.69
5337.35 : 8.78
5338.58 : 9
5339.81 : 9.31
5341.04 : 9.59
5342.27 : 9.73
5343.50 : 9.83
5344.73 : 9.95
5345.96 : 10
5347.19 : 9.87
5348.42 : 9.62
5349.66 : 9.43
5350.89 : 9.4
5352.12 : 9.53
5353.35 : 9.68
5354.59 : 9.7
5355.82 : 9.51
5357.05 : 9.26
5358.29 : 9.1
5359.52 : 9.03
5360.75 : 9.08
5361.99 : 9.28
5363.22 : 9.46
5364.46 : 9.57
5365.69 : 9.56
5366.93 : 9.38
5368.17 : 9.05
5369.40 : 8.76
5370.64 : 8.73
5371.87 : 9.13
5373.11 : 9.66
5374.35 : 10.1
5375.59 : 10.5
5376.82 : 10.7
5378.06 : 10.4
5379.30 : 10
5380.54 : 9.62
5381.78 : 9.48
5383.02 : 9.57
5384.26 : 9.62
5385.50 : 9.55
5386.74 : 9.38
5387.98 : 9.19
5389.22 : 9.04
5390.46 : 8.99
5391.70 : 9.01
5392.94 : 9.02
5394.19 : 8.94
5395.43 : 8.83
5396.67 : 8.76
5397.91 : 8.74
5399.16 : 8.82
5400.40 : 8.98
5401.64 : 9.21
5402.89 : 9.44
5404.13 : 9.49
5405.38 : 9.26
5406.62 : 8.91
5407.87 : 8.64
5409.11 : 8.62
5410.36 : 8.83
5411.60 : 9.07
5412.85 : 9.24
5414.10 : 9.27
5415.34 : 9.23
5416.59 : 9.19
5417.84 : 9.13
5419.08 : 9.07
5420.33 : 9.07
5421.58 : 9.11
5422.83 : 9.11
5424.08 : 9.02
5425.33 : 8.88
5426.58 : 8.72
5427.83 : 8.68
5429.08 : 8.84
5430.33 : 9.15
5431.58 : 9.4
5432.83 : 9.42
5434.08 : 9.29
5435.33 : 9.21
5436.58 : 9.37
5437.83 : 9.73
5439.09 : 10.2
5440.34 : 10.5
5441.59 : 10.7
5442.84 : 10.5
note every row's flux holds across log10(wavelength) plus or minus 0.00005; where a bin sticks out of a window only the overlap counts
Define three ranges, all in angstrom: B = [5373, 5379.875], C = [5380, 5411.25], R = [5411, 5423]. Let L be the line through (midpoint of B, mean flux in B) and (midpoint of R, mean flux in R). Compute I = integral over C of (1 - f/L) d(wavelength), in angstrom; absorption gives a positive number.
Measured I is 2.0 angstrom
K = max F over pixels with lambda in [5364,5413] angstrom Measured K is 10.7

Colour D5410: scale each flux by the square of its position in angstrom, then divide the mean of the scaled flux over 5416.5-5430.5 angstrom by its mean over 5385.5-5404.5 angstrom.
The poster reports 1.0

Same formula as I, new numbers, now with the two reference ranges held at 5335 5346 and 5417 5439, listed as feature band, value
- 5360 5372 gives 0.1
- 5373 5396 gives -0.7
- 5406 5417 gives 0.2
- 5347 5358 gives -0.2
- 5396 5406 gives 0.1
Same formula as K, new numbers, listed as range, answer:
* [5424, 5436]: 9.42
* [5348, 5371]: 9.7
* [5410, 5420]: 9.27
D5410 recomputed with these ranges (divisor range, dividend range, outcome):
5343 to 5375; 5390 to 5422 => 0.97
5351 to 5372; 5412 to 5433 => 1.00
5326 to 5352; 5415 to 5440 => 1.04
